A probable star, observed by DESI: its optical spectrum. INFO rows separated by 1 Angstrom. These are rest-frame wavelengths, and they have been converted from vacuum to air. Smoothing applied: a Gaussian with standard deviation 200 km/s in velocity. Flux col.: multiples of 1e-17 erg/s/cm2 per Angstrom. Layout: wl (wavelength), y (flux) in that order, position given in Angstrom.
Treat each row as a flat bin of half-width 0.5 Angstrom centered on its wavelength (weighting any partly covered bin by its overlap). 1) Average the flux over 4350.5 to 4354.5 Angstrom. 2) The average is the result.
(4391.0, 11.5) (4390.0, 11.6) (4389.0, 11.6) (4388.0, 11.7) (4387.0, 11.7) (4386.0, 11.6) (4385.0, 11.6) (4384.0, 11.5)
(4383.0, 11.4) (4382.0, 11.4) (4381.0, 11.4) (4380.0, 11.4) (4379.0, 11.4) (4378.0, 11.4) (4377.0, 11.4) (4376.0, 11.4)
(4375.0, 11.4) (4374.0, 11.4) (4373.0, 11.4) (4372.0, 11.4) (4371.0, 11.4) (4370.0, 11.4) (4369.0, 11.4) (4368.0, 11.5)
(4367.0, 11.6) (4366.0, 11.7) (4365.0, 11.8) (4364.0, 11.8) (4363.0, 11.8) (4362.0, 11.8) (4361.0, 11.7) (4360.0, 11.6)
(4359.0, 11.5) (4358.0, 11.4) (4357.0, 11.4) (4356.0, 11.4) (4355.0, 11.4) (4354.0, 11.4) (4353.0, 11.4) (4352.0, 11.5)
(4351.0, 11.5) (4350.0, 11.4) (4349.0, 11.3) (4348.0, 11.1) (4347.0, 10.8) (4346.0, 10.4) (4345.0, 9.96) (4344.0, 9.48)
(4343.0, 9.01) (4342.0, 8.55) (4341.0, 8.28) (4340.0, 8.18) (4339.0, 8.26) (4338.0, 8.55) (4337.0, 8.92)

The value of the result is 11.4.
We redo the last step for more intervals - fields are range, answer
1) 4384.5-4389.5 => 11.6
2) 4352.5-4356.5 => 11.4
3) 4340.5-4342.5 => 8.41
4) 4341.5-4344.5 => 9.01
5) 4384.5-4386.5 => 11.6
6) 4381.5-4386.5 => 11.5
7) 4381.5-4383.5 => 11.4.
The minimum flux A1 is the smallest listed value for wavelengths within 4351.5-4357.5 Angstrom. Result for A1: 11.4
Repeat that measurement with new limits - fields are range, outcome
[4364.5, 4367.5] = 11.6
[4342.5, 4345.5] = 9.01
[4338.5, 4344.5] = 8.18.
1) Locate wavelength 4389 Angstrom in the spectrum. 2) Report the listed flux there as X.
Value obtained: 11.6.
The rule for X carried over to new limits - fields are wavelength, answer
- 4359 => 11.5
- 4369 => 11.4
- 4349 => 11.3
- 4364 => 11.8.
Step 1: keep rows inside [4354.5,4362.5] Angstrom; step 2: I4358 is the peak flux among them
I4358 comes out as 11.8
